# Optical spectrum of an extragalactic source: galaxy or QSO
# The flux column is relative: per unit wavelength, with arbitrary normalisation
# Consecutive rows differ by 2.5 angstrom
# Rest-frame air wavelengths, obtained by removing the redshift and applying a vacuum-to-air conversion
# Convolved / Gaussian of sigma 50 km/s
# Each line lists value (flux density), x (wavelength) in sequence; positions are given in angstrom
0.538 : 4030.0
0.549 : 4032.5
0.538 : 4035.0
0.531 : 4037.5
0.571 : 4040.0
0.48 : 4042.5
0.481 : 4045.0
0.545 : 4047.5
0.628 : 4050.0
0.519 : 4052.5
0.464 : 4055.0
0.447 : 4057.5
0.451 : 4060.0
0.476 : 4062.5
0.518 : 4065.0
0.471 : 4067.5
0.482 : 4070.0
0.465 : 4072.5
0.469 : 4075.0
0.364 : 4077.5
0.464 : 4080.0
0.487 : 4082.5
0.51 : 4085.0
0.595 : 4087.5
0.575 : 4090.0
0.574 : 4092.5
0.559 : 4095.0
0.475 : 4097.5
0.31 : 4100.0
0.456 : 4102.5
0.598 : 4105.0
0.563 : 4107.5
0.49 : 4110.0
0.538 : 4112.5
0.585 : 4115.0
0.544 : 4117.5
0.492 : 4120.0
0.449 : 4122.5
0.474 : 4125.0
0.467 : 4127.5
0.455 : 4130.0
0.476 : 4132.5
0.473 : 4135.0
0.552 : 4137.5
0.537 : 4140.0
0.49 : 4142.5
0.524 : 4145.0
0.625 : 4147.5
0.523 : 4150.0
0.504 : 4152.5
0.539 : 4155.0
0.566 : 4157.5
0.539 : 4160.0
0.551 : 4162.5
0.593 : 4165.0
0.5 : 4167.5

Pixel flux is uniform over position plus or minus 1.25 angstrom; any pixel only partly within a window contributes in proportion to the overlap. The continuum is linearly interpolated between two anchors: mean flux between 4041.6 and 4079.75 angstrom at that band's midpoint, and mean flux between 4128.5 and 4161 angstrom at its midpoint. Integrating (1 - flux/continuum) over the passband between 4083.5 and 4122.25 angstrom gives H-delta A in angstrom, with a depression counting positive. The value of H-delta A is -1.5 angstrom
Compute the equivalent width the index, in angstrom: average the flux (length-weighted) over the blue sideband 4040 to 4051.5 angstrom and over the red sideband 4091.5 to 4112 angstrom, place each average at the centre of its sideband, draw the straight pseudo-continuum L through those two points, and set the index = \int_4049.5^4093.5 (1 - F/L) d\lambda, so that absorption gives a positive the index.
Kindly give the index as 2.2 angstrom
